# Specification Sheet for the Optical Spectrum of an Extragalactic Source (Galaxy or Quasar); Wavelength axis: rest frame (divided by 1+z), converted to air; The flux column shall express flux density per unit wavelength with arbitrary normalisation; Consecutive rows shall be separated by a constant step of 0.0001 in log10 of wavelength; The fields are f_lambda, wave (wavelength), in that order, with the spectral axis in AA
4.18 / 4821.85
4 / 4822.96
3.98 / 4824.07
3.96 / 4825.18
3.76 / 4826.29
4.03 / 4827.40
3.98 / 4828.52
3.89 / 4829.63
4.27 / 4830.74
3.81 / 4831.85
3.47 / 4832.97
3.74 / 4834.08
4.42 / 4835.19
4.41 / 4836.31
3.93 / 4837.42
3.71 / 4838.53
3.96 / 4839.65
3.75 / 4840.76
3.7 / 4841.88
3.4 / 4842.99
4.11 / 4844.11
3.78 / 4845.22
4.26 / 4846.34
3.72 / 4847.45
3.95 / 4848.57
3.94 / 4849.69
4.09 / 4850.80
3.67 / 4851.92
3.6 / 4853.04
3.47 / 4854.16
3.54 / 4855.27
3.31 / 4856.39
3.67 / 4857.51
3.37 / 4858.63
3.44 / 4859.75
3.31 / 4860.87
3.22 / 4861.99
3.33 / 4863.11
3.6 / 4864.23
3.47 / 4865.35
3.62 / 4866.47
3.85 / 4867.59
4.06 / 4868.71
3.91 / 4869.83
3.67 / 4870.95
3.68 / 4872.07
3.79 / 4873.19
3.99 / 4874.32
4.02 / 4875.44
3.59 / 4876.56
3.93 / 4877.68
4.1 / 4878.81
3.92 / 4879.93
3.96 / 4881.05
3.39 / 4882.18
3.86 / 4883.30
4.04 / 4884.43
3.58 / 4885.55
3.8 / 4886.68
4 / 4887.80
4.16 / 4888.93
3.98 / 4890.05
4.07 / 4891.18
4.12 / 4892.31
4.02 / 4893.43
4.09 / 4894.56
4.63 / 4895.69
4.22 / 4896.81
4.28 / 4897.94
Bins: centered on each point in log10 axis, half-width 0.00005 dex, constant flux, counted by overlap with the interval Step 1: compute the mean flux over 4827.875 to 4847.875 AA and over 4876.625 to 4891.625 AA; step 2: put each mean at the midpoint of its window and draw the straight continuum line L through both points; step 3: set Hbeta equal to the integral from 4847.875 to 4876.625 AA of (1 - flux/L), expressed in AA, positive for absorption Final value 1.8 AA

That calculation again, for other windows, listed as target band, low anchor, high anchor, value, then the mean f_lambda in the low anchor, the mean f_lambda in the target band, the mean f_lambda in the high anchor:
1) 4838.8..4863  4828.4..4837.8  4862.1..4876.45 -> 1.2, 3.99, 3.67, 3.73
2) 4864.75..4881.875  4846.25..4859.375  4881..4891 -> -0.1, 3.69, 3.83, 3.86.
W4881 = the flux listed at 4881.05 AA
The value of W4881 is 3.96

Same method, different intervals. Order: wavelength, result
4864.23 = 3.6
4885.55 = 3.58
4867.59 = 3.85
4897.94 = 4.28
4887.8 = 4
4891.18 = 4.07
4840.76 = 3.75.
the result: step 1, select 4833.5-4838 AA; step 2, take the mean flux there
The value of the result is 4.13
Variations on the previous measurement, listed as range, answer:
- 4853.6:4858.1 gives 3.5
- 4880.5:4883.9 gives 3.73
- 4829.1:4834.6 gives 3.84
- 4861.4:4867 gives 3.45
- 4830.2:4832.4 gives 4.04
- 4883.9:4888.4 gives 3.86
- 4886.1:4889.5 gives 3.99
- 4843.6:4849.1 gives 3.97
